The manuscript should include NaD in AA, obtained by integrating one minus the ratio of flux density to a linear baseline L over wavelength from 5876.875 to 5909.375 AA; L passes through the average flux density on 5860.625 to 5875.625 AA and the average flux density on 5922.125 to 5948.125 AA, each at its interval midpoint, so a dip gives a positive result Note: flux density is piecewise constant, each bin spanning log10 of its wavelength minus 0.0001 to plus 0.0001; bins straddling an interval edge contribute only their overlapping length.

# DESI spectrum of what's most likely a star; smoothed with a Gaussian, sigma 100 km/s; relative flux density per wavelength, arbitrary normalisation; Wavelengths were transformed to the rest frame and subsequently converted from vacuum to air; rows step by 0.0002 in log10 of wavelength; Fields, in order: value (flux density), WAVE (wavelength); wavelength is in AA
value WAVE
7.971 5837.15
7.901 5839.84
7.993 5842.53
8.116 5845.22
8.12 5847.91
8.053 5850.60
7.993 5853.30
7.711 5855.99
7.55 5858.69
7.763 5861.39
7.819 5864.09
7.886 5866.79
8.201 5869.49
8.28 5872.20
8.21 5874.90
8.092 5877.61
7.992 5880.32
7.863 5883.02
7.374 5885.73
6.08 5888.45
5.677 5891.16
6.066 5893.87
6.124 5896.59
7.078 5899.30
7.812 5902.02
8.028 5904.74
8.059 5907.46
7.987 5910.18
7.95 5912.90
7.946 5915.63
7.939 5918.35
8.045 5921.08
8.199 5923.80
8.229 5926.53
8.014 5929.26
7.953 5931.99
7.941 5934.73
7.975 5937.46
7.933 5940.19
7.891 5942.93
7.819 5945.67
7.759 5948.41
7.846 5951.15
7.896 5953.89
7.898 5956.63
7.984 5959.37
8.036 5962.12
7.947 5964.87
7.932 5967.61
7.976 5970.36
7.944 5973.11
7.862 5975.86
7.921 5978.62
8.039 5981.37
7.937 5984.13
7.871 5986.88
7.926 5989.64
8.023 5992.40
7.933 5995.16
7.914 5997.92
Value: 3.4 AA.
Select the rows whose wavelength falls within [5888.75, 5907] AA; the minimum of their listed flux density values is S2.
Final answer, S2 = 5.677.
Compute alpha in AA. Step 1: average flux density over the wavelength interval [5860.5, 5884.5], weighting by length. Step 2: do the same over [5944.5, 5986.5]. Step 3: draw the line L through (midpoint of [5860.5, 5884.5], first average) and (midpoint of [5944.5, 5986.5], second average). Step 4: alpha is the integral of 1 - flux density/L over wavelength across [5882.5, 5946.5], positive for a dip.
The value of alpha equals 3.15 AA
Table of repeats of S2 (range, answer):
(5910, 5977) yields 7.759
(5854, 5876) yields 7.55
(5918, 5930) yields 7.939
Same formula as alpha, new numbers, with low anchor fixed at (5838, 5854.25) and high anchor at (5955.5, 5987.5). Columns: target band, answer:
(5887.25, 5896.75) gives 2.4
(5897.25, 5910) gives 0.5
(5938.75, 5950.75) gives 0.2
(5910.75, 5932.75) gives -0.2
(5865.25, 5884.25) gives -0.1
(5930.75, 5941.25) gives 0.0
